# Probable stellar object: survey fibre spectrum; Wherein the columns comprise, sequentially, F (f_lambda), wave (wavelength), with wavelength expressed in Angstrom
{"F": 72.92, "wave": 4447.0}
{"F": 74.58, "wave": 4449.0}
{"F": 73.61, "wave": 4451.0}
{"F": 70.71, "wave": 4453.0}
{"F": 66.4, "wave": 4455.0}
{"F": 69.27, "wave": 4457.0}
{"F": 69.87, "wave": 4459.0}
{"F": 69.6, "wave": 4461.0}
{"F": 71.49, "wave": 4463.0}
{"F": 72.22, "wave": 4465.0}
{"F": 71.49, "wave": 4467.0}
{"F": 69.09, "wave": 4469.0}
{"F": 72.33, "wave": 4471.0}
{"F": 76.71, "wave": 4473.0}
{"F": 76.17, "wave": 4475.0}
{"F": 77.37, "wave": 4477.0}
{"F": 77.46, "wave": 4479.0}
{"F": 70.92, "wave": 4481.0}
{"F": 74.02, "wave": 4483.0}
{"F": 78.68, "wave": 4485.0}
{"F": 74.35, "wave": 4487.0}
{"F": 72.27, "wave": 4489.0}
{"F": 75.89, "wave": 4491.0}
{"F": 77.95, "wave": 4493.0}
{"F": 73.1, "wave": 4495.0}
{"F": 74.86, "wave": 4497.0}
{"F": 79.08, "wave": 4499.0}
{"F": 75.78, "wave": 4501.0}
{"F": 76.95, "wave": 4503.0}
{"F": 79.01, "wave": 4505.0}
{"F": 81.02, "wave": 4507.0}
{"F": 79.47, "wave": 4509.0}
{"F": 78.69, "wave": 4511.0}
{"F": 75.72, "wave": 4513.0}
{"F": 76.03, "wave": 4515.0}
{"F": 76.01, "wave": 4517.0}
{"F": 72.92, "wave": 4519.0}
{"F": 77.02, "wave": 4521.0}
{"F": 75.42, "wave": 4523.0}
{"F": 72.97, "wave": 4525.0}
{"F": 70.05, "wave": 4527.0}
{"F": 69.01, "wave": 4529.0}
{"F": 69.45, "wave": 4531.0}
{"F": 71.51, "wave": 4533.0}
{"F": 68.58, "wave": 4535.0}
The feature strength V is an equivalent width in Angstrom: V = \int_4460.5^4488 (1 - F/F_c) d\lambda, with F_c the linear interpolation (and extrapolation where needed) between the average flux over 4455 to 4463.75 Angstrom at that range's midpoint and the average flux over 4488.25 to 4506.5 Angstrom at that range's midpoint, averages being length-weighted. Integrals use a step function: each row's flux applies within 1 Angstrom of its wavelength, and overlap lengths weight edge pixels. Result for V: -0.59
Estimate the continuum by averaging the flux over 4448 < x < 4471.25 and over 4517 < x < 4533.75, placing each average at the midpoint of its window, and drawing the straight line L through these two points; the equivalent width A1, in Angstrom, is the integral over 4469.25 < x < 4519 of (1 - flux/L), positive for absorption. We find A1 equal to -3.0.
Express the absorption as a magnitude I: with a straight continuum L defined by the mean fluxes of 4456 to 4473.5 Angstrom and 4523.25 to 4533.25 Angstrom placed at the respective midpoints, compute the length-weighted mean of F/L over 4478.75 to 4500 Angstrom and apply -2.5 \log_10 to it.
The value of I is -0.06 mag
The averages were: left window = 71.2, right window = 70.9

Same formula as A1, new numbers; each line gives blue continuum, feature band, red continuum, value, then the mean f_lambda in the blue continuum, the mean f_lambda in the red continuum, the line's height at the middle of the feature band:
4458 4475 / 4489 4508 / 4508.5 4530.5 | -0.8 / 71.9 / 74.6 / 73.5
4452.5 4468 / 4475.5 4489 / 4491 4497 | -0.3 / 70.1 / 75.5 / 73.6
